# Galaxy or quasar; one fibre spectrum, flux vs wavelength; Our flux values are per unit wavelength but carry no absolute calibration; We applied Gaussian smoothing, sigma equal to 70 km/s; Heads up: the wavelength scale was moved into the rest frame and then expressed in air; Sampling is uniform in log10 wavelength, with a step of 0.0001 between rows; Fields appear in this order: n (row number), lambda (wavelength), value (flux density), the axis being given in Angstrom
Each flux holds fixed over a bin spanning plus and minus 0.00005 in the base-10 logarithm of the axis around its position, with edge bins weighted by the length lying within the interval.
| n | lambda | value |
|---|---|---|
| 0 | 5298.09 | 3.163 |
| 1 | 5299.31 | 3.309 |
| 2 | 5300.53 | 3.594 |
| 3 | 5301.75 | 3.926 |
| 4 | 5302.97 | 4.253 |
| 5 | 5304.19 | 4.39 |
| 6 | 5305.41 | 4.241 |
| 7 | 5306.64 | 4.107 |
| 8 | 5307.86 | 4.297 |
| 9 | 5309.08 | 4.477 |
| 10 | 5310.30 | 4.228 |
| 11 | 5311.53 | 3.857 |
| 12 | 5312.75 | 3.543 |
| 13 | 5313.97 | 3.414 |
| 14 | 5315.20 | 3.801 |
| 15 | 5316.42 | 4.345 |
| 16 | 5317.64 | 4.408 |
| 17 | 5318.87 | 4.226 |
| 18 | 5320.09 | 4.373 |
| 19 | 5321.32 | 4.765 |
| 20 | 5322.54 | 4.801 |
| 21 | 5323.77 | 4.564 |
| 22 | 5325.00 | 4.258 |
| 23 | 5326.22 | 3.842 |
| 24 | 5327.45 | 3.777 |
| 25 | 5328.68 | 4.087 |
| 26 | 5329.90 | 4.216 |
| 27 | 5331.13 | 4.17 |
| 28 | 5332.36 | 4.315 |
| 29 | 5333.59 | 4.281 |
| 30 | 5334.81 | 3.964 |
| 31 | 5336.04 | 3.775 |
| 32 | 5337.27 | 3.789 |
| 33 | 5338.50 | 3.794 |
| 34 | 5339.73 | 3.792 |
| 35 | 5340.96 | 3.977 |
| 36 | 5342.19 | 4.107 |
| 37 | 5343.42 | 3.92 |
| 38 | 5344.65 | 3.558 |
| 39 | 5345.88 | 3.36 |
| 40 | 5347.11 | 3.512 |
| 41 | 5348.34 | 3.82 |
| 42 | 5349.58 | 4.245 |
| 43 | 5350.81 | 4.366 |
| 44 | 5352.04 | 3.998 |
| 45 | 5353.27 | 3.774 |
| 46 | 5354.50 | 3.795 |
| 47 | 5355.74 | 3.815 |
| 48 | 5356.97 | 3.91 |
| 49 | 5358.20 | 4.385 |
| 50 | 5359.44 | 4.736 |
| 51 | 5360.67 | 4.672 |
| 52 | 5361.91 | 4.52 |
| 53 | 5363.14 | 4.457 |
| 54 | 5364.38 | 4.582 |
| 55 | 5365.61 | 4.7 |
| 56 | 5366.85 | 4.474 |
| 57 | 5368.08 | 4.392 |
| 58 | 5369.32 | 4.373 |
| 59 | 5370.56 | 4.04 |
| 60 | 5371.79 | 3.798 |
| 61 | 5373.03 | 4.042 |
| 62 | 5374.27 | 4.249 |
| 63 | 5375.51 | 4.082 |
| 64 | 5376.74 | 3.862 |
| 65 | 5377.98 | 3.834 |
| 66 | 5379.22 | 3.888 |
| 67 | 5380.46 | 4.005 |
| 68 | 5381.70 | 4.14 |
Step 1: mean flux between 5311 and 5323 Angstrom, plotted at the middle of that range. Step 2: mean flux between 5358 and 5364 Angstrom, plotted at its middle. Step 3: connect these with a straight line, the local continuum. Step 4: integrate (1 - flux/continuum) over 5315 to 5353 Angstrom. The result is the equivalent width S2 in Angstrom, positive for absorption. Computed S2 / 2.0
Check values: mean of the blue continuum 4.15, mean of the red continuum 4.56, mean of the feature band 4.07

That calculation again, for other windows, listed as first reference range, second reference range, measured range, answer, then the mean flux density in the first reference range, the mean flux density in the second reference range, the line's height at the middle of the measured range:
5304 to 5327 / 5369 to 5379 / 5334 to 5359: 1.3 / 4.2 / 4.02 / 4.1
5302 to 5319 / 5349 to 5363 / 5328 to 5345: 0.7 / 4.11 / 4.21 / 4.17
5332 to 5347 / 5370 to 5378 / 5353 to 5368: -1.5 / 3.87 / 4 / 3.95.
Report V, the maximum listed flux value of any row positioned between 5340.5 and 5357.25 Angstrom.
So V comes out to 4.366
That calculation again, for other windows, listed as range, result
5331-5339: 4.315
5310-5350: 4.801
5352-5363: 4.736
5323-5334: 4.564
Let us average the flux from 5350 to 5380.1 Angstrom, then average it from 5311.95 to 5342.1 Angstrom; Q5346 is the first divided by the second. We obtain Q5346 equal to 1.03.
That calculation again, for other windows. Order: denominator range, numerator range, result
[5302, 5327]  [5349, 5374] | 1.01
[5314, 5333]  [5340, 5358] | 0.92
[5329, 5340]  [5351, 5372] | 1.06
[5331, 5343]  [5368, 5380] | 1.01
